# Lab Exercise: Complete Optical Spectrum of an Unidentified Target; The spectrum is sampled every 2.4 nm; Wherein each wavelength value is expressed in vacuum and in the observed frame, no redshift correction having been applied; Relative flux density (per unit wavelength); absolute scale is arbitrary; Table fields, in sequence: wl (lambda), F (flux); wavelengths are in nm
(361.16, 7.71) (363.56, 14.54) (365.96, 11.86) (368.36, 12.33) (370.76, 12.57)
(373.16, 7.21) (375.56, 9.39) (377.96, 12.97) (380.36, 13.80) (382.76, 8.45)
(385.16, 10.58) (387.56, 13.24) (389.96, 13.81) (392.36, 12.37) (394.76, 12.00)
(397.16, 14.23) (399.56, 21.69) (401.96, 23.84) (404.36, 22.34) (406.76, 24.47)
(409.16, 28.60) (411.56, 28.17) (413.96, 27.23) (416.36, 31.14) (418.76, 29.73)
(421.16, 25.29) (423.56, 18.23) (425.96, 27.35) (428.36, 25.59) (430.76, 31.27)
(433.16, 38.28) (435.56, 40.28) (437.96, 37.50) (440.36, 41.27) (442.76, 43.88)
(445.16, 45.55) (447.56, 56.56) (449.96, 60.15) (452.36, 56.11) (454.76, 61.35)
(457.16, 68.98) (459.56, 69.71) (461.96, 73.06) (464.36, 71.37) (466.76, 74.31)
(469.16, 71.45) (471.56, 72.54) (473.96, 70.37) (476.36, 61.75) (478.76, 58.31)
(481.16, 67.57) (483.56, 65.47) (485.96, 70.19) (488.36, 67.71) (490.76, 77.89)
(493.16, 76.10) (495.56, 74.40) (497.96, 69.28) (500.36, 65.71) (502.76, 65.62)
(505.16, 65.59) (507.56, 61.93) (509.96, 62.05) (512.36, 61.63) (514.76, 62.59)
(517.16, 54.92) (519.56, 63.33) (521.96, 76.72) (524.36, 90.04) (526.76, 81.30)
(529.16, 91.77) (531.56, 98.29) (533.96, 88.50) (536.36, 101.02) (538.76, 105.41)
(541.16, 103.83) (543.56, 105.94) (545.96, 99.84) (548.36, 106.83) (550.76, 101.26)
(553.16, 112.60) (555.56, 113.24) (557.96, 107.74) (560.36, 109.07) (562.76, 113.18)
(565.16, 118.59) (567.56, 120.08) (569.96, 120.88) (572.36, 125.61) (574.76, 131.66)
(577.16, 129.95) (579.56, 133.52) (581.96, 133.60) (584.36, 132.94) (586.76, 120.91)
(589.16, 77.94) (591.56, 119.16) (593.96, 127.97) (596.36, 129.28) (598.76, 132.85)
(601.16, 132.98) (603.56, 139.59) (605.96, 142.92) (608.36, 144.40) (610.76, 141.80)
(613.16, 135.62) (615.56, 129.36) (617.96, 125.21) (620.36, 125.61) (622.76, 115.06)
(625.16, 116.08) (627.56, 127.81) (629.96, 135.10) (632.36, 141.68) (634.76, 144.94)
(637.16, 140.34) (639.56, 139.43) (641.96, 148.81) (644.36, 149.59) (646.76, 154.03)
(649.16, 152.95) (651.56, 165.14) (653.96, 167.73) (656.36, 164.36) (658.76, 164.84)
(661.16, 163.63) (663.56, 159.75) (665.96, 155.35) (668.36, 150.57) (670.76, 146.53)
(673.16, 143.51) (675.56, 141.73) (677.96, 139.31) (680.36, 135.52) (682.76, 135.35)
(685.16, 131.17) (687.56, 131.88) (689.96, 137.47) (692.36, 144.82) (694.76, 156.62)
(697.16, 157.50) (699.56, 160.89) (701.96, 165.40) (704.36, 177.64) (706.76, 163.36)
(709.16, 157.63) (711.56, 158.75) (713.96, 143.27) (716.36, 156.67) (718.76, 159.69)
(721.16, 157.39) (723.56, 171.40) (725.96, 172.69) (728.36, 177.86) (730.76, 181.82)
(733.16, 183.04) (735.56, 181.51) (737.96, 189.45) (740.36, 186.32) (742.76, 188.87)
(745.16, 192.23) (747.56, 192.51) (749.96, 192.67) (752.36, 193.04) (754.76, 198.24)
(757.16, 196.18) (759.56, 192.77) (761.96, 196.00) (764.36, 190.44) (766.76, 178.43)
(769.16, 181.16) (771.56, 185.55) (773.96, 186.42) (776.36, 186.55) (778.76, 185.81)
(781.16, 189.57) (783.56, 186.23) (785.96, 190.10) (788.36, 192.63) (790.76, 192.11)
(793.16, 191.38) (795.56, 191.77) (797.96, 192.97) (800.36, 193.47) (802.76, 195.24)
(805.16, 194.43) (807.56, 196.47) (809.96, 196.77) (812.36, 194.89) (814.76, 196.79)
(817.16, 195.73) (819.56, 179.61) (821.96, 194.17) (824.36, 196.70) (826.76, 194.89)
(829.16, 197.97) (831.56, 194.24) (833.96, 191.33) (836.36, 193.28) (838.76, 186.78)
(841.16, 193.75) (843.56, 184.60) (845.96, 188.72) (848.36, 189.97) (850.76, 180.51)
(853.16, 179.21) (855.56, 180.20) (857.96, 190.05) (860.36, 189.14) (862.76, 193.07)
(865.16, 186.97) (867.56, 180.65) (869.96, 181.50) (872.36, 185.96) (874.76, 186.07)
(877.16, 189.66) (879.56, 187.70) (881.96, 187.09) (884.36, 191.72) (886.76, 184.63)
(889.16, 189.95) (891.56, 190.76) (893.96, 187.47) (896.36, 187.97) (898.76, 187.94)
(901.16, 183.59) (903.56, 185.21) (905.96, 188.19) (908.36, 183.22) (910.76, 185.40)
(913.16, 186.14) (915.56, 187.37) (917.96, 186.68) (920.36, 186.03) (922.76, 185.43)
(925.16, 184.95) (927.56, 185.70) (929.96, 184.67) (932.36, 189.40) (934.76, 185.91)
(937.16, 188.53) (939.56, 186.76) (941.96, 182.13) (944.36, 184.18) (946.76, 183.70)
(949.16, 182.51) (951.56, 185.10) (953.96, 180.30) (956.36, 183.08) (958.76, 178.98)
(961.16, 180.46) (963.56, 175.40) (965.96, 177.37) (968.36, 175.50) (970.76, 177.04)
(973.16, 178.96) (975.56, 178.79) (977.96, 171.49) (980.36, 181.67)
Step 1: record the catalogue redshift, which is 0.00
